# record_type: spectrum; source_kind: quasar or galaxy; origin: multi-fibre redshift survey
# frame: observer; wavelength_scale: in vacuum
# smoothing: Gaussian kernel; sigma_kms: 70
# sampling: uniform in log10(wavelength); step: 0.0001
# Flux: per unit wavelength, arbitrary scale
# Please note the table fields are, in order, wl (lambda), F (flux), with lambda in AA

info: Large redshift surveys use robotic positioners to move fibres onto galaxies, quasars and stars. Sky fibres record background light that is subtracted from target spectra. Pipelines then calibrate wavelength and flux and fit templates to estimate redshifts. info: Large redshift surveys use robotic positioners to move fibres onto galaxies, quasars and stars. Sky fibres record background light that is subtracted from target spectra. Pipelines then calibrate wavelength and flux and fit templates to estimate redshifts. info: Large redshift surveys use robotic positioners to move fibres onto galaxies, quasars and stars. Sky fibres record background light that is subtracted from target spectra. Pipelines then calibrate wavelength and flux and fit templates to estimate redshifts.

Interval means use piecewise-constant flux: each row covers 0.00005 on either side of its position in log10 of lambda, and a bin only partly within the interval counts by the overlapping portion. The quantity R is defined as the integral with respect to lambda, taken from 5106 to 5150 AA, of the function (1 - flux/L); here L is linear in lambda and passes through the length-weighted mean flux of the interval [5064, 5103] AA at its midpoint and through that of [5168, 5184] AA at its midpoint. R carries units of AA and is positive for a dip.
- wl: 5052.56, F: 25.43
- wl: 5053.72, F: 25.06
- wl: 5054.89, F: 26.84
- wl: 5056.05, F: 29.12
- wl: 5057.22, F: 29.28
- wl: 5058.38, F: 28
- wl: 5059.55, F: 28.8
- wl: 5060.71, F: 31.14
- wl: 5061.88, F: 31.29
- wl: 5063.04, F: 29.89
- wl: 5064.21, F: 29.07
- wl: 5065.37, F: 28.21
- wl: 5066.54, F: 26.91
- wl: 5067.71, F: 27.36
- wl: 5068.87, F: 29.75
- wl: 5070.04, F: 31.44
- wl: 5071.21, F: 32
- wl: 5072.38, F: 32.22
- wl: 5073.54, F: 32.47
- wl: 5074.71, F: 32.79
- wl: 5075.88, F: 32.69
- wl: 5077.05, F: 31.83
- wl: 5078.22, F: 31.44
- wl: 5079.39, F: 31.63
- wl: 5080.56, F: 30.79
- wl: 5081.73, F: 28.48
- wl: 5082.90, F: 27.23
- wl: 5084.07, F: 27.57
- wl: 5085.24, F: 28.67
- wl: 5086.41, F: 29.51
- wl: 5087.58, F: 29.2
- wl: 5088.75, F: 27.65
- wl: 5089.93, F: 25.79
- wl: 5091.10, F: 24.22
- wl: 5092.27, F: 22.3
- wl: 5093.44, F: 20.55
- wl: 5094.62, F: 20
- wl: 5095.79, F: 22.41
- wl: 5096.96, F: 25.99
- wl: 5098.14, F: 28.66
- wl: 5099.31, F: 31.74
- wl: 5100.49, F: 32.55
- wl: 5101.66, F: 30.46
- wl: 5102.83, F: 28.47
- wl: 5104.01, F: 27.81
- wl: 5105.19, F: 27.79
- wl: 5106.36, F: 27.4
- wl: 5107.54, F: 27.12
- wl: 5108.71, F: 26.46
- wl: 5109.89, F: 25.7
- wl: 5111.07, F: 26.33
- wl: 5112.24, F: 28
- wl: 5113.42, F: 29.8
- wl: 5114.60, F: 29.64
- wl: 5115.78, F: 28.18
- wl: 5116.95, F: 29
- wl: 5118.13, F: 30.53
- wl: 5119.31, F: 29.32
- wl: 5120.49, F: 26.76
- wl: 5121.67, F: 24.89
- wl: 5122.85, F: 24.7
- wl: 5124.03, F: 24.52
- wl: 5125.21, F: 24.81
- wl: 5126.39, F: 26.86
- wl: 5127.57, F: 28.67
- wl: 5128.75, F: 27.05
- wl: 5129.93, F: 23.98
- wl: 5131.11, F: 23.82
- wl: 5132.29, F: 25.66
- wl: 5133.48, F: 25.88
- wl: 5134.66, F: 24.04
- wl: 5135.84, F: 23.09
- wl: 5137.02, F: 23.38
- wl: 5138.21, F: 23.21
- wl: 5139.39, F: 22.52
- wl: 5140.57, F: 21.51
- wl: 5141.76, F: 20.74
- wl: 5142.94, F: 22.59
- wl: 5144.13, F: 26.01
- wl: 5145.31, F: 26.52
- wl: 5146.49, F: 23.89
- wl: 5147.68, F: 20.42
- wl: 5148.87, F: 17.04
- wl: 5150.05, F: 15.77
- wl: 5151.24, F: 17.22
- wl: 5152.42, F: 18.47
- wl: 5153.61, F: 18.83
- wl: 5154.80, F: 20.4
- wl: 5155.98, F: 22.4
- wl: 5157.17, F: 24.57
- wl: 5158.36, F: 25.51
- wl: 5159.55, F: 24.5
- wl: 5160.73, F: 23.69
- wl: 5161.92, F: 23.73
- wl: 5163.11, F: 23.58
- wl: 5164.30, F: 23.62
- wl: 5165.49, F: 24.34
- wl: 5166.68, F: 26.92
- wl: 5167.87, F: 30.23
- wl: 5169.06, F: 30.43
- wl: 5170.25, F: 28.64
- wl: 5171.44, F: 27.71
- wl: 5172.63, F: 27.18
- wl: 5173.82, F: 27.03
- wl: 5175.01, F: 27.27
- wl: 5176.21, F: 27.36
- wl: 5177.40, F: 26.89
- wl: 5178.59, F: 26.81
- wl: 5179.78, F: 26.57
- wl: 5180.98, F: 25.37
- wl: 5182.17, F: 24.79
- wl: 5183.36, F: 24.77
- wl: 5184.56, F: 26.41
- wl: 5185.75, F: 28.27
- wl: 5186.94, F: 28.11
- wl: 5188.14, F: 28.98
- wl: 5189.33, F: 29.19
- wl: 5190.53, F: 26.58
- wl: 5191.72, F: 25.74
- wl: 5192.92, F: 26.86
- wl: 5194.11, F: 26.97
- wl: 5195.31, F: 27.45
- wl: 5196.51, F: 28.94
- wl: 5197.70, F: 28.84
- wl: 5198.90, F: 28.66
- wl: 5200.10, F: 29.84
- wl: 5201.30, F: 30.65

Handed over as 4.11 AA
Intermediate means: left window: 28.6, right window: 27.1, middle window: 25.3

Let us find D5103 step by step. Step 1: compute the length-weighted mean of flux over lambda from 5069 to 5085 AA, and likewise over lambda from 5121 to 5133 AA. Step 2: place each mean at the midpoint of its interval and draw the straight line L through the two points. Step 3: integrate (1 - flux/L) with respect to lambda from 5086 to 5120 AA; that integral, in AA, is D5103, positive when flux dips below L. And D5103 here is 0.8 AA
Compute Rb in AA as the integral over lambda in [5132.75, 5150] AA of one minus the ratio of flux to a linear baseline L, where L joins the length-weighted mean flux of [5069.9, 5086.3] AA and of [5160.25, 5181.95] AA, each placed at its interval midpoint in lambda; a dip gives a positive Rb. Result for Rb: 3.2 AA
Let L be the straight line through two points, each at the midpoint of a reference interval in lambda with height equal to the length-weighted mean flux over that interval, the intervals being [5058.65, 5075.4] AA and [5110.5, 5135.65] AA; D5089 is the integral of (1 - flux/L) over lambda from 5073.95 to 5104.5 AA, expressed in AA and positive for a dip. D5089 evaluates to 0.8 AA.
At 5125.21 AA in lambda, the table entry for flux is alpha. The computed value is 24.81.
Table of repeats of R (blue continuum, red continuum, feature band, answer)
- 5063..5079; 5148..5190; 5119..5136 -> 1.07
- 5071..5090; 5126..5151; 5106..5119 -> -0.82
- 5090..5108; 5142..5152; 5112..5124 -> -1.74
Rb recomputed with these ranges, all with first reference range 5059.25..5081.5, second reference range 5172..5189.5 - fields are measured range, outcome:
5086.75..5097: 1.9 AA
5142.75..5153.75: 2.9 AA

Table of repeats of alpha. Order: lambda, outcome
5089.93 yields 25.79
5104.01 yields 27.81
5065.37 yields 28.21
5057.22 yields 29.28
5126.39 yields 26.86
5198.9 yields 28.66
